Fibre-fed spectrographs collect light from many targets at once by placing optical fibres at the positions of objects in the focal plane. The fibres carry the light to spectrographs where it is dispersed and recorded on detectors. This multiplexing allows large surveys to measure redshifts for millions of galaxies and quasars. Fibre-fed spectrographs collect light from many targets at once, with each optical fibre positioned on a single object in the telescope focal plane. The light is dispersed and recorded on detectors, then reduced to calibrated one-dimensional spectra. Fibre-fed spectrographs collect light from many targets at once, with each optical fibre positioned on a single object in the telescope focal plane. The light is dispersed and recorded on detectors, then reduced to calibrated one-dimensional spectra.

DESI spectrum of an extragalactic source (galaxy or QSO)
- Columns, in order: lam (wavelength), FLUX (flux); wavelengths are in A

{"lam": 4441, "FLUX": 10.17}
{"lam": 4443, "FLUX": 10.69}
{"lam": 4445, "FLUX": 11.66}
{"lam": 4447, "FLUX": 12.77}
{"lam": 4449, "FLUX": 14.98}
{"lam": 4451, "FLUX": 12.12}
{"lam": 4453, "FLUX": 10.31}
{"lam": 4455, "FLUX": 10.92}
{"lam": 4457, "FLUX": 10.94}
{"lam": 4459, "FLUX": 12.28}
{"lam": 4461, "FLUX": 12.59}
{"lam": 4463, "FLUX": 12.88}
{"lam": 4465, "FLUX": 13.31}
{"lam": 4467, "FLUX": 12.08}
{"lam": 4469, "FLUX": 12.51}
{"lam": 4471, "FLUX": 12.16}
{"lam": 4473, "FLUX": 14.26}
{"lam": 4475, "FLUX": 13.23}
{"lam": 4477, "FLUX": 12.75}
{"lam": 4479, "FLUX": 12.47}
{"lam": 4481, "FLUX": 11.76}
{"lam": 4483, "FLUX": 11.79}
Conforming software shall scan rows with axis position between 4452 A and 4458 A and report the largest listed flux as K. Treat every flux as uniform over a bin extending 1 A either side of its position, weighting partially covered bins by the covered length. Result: 10.94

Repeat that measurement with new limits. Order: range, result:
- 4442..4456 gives 14.98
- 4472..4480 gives 14.26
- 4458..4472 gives 13.31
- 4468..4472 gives 12.51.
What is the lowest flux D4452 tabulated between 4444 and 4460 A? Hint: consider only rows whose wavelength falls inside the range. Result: 10.31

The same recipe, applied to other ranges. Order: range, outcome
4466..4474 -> 12.08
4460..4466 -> 12.59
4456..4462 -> 10.94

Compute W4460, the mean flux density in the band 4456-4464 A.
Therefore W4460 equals 12.2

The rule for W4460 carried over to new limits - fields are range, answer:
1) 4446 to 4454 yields 12.5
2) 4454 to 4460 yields 11.4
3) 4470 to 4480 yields 13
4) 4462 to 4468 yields 12.8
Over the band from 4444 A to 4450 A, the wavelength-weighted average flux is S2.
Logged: 13.1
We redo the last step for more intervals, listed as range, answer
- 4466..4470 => 12.3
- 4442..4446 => 11.2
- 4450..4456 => 11.1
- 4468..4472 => 12.3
